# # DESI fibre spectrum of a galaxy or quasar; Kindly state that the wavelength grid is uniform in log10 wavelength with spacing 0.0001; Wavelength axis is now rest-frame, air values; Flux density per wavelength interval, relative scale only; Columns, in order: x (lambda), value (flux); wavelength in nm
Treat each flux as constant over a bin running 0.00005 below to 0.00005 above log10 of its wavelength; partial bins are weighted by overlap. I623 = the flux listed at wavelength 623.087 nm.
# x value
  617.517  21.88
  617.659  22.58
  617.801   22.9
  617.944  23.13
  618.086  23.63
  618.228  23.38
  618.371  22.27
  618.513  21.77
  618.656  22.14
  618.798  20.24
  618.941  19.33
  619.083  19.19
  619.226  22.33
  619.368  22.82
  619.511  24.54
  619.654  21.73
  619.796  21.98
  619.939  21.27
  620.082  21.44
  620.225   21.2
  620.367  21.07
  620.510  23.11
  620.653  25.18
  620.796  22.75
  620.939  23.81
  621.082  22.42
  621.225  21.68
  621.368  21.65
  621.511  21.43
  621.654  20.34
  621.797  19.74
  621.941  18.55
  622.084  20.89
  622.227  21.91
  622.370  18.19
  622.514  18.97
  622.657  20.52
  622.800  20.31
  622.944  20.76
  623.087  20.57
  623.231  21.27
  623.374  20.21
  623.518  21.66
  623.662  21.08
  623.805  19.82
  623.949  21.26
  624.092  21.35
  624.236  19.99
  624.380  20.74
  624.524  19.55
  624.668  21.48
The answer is 20.57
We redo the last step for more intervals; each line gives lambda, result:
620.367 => 21.07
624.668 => 21.48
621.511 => 21.43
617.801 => 22.9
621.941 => 18.55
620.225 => 21.2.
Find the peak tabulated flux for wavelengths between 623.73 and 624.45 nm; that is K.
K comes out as 21.35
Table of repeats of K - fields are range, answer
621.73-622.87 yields 21.91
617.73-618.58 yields 23.63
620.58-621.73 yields 25.18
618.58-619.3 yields 22.33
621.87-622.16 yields 20.89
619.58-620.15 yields 21.98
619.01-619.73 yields 24.54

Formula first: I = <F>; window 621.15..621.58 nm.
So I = 21.6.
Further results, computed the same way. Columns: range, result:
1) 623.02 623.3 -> 20.9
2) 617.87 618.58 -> 22.8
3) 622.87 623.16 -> 20.6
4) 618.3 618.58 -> 22.1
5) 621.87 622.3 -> 20.5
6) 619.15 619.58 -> 23.2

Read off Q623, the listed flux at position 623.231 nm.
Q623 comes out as 21.27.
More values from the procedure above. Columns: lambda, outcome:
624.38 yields 20.74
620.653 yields 25.18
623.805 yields 19.82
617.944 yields 23.13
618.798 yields 20.24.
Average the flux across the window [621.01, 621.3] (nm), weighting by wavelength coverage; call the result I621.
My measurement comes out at 22.1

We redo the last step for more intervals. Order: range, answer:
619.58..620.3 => 21.5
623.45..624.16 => 21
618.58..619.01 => 20.6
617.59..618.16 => 23.1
